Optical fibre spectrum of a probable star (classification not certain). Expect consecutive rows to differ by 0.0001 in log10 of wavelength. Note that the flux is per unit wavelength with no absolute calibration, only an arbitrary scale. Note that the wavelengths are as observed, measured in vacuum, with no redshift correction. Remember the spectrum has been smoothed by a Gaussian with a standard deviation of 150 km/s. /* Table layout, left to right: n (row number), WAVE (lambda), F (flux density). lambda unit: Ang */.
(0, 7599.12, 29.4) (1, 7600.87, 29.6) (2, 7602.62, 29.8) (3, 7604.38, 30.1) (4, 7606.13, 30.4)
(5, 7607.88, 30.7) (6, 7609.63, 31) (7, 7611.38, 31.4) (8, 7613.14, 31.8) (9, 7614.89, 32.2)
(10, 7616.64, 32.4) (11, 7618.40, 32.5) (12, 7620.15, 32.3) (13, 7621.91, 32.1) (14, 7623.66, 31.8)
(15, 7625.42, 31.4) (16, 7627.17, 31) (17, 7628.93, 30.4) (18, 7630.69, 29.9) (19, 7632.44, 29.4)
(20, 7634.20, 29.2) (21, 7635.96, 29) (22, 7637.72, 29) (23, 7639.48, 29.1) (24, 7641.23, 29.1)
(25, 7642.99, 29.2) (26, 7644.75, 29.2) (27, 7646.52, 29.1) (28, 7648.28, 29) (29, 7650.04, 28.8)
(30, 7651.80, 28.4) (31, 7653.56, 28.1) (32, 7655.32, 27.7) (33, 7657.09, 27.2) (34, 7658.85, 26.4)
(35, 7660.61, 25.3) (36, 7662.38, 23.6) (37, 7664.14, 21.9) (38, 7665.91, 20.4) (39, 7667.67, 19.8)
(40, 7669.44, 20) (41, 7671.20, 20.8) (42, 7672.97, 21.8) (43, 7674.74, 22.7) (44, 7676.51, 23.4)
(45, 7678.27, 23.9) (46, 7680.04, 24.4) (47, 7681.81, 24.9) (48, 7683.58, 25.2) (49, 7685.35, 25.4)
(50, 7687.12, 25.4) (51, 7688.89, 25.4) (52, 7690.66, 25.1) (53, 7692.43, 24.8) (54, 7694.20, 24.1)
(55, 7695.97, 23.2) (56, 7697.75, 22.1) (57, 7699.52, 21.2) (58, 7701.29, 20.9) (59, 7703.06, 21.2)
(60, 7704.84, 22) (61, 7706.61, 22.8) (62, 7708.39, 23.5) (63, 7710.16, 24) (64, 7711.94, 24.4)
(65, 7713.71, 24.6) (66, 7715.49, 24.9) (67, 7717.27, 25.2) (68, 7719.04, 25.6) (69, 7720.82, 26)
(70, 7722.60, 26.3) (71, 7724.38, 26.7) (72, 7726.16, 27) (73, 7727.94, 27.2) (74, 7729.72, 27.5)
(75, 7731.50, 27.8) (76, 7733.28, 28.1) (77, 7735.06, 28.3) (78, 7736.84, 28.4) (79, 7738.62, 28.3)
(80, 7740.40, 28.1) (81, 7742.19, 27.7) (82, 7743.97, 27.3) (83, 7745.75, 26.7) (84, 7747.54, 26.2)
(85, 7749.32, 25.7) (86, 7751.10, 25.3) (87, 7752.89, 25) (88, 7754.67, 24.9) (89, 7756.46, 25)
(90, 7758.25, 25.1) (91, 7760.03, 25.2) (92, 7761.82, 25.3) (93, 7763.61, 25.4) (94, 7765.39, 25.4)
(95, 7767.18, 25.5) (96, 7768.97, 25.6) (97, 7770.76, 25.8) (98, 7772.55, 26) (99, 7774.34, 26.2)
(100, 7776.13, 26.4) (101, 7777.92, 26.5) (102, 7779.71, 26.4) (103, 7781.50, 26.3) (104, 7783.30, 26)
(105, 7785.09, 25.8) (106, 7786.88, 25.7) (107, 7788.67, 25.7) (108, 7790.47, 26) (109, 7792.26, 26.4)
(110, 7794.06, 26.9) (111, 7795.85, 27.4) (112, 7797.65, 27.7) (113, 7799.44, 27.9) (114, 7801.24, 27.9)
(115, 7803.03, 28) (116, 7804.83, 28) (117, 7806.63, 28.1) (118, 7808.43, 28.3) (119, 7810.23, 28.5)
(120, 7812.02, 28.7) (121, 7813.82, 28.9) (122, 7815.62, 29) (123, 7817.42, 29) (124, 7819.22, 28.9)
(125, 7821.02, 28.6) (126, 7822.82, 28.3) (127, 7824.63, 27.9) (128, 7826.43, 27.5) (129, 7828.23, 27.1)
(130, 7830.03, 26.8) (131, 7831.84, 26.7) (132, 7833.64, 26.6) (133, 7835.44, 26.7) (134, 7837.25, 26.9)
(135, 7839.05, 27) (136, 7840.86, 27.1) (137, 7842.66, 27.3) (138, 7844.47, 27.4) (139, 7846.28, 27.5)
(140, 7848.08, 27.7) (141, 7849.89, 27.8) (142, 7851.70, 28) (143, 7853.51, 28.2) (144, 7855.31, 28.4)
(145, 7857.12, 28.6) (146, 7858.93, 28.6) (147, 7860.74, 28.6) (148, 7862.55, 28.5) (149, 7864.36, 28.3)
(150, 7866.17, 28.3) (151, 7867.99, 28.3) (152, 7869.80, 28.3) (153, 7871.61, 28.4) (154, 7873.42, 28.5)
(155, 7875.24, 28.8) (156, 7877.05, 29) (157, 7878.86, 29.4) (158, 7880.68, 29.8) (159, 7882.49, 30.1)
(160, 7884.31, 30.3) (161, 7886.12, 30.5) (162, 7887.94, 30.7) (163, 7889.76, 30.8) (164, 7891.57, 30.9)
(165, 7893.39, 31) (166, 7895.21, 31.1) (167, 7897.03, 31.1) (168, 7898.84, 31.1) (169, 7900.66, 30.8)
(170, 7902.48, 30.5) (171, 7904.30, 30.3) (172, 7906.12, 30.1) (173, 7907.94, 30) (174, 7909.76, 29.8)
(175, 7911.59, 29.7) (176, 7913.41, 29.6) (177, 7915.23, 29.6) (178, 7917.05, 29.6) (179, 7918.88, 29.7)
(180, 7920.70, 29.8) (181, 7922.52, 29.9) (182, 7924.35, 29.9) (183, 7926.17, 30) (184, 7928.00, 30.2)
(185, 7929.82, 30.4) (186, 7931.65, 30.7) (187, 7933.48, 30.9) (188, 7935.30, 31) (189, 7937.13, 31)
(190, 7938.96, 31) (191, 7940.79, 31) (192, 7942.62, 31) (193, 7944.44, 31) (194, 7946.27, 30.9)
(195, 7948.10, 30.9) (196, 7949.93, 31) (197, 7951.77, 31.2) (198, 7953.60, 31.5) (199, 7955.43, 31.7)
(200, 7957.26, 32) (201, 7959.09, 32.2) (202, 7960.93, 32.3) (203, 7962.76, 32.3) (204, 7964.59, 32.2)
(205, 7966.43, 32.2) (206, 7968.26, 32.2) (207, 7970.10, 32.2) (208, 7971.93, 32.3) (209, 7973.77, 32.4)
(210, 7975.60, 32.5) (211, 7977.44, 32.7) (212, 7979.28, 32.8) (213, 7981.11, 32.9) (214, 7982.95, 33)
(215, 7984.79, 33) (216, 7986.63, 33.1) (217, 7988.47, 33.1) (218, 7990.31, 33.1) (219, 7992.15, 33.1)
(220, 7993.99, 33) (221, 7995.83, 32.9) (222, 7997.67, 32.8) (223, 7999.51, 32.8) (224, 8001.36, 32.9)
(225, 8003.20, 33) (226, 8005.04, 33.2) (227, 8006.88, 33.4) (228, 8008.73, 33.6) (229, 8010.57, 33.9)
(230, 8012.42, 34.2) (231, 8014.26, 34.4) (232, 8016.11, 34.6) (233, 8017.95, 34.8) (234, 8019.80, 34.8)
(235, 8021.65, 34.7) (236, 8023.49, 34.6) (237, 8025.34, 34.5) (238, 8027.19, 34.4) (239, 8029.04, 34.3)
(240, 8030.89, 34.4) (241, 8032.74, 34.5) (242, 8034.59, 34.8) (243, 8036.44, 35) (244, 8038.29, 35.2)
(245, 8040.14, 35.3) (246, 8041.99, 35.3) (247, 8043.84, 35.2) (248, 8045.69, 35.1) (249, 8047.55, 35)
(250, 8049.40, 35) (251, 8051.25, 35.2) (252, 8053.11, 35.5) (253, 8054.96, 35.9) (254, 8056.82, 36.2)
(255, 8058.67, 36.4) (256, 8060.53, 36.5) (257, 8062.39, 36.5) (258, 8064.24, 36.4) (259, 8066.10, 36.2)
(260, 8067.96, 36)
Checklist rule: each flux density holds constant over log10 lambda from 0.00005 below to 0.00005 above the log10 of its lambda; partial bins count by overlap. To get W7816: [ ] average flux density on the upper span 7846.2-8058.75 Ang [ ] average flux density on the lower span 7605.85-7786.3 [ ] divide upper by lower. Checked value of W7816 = 1.20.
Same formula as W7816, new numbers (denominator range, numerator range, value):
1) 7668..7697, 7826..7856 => 1.15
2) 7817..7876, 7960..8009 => 1.18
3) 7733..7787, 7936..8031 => 1.25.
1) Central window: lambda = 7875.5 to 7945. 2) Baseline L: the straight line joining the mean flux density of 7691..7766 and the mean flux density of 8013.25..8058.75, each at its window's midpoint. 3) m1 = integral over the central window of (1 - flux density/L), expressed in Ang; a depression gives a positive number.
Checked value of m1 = 1.6 Ang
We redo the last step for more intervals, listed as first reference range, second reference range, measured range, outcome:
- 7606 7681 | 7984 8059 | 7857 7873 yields 1.6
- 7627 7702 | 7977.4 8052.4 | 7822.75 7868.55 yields 3.5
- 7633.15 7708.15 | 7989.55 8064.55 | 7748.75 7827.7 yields 3.8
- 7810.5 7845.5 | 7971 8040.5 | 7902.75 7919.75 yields 0.4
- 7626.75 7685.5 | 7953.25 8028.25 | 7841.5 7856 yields 1.2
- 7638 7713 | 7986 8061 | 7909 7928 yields 1.0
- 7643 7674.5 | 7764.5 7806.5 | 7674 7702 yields 1.8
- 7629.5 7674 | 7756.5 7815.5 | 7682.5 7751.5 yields 3.1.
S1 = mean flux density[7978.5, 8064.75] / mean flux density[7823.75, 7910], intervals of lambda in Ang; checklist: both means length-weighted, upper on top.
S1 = 1.2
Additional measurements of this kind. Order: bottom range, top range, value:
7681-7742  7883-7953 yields 1.21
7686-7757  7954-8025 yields 1.30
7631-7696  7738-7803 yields 1.02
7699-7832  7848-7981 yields 1.15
